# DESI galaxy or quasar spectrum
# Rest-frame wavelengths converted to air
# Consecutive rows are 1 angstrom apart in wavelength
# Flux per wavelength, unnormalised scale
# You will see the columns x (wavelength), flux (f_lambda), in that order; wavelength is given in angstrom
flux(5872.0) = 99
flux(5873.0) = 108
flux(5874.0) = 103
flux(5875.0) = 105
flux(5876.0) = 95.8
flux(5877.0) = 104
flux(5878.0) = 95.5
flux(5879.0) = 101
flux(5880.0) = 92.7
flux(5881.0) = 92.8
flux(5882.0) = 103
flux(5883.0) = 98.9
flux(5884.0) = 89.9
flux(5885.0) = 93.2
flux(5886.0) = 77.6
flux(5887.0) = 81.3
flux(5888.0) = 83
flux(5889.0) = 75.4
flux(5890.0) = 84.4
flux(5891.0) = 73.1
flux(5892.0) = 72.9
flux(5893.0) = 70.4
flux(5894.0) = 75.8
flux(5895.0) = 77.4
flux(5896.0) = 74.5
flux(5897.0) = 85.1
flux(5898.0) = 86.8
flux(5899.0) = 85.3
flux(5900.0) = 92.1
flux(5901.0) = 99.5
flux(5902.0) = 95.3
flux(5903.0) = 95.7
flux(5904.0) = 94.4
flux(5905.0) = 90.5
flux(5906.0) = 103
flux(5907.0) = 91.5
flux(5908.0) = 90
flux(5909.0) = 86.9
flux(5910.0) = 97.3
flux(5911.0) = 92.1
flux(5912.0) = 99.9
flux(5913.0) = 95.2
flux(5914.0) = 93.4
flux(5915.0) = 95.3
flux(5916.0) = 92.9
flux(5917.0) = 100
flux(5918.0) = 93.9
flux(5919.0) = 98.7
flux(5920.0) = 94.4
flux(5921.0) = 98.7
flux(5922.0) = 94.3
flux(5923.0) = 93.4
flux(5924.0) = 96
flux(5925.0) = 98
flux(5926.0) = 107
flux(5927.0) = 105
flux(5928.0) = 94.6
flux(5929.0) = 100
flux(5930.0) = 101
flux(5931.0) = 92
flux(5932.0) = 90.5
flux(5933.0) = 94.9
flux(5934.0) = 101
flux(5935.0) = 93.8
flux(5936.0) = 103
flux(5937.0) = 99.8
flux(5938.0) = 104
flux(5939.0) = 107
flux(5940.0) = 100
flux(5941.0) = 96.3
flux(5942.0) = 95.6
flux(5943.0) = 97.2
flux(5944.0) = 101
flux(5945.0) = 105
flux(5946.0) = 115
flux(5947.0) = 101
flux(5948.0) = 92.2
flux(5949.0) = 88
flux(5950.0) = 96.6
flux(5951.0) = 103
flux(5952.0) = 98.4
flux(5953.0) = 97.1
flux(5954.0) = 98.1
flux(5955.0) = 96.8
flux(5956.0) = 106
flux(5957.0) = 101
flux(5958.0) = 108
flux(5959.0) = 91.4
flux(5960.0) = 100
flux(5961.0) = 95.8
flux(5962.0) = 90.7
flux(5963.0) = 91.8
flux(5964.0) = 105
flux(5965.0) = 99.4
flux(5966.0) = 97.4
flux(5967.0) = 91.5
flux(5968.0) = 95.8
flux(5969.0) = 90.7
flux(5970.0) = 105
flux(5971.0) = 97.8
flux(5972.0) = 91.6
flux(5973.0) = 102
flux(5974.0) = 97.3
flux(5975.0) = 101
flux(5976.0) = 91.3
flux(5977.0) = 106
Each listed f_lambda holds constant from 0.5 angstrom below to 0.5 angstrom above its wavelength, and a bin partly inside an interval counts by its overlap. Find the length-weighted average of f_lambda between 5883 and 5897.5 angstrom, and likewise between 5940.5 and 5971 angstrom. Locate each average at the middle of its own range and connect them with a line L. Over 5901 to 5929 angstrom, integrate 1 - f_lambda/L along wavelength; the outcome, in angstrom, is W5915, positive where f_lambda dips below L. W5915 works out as -2.86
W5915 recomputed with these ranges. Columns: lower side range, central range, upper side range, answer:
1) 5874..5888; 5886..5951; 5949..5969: 1.8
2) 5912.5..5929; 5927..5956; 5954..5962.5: -0.3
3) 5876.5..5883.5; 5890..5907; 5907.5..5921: 1.8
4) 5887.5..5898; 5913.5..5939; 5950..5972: -2.9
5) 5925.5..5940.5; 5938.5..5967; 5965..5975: -0.2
